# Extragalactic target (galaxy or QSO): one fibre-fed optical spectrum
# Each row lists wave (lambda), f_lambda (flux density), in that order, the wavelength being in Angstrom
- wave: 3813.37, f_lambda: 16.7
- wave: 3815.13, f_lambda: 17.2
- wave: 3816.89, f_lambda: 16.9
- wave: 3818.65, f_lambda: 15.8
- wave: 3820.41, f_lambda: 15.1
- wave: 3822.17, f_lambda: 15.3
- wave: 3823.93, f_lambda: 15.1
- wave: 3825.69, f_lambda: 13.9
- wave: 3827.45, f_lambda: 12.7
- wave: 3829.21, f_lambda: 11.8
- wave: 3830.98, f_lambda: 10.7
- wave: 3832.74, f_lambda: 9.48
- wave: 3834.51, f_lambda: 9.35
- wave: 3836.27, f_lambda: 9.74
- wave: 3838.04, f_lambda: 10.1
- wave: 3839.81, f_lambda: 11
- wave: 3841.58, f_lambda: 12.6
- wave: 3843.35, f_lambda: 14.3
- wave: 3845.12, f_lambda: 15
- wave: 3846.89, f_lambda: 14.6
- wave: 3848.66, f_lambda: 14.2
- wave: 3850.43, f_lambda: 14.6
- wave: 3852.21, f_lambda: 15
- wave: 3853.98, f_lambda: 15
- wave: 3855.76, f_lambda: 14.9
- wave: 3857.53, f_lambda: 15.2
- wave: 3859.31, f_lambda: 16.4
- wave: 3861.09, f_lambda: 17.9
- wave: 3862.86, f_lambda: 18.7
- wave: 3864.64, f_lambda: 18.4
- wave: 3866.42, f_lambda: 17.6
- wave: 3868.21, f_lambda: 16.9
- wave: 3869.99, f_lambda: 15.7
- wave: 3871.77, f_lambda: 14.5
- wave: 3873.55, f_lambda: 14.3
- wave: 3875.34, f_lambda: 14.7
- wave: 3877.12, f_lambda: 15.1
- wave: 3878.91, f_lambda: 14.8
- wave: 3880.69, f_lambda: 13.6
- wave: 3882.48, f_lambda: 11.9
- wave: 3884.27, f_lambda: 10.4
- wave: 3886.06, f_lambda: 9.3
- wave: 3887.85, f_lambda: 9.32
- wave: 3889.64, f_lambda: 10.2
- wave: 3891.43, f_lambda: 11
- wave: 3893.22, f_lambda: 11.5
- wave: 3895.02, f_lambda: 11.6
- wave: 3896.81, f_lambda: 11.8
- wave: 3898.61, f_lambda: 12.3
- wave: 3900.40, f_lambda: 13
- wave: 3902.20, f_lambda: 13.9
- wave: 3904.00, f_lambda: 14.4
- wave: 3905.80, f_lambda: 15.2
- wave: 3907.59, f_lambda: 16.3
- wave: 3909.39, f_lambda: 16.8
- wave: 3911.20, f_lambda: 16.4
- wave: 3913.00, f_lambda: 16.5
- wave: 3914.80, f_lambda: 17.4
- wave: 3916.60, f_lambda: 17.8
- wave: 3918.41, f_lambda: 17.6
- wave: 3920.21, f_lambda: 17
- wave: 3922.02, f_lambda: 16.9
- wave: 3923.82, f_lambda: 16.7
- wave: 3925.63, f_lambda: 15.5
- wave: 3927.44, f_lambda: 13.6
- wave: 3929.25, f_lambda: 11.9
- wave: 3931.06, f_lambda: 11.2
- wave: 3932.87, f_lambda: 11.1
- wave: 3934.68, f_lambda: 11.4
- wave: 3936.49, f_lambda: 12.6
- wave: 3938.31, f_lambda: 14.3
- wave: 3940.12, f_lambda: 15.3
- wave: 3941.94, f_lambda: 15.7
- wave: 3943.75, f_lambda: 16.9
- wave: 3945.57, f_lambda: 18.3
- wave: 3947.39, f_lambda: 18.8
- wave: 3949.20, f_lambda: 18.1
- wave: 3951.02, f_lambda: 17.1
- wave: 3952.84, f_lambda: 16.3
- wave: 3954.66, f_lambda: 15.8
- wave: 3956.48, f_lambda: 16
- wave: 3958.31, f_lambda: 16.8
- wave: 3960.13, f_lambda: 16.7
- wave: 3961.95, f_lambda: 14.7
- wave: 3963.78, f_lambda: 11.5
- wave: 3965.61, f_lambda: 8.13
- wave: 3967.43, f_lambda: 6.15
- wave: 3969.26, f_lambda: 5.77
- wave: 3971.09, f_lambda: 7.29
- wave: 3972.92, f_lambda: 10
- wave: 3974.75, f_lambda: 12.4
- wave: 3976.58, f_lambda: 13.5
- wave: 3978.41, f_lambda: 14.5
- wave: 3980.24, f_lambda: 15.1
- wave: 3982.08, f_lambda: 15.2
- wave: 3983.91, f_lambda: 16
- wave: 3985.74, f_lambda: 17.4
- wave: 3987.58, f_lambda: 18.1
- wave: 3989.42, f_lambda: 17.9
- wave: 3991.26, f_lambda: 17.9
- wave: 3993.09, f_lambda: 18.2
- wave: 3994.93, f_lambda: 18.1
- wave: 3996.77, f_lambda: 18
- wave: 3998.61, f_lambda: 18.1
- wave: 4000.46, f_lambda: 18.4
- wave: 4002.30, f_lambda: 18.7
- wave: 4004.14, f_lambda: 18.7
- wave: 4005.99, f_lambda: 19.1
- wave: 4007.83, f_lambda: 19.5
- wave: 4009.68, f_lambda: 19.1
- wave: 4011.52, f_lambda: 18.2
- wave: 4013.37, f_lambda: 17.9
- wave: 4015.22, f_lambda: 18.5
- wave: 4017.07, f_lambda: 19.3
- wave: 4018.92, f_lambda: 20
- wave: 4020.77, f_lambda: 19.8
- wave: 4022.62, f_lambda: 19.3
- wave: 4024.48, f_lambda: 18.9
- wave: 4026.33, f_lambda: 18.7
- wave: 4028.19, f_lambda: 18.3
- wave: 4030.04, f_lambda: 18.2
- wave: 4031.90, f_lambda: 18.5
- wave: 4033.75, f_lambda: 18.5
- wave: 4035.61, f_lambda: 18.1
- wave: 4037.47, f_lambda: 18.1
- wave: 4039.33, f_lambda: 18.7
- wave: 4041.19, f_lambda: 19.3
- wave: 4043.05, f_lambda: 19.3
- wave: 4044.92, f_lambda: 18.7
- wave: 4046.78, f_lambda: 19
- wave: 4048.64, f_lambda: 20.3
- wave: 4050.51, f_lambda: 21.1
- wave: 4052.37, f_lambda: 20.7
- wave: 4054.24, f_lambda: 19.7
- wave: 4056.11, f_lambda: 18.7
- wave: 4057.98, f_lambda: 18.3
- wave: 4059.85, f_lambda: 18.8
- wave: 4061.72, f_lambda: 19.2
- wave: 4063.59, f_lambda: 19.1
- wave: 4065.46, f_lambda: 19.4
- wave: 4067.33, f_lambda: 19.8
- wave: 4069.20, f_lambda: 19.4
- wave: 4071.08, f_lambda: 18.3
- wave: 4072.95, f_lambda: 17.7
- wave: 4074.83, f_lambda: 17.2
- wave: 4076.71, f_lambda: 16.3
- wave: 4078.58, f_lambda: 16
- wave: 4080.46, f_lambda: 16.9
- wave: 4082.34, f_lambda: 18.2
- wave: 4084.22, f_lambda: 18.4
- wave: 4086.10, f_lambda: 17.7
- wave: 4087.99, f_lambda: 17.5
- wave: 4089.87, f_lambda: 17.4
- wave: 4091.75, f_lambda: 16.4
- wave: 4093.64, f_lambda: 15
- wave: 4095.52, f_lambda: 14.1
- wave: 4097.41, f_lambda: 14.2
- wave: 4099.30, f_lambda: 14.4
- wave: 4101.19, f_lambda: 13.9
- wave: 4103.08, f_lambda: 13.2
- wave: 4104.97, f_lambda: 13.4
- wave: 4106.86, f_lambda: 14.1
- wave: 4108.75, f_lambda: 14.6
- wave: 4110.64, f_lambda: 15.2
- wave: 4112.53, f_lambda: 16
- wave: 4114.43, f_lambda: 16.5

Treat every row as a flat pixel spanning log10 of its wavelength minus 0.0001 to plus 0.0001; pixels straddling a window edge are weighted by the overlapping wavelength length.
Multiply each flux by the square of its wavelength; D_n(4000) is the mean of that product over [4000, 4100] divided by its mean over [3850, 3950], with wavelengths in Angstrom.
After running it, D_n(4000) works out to 1.34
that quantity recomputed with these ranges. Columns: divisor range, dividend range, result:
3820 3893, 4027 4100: 1.47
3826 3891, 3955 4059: 1.35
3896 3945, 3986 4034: 1.31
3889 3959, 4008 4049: 1.33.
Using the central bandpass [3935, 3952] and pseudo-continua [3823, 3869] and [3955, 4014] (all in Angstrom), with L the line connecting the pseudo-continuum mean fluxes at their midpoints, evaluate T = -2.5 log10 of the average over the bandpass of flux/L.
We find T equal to -0.08 mag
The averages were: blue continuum 14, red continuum 15.4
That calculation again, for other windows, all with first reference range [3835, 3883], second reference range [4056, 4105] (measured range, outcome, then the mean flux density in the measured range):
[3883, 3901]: 0.336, 11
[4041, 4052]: -0.181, 19.7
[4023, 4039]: -0.121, 18.4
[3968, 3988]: 0.225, 13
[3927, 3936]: 0.293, 11.8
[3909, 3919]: -0.122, 17.1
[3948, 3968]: 0.087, 14.5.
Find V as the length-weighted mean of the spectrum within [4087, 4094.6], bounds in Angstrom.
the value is 16.6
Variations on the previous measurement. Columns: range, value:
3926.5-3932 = 12.2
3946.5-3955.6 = 17.2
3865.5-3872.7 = 16.2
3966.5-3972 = 6.41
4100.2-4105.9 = 13.5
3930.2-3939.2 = 12.1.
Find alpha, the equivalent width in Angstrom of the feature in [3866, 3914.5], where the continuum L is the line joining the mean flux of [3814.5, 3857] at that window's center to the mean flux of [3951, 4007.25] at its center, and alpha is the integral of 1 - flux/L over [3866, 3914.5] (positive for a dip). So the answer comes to 1.5 Angstrom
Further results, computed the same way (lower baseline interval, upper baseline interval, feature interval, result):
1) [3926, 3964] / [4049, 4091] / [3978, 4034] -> -4.86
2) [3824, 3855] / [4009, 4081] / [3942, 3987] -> 5.98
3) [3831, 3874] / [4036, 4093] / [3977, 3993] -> 0.41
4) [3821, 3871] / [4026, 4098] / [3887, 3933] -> 3.60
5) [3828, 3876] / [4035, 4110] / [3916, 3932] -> -0.06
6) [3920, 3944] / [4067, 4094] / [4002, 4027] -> -4.68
